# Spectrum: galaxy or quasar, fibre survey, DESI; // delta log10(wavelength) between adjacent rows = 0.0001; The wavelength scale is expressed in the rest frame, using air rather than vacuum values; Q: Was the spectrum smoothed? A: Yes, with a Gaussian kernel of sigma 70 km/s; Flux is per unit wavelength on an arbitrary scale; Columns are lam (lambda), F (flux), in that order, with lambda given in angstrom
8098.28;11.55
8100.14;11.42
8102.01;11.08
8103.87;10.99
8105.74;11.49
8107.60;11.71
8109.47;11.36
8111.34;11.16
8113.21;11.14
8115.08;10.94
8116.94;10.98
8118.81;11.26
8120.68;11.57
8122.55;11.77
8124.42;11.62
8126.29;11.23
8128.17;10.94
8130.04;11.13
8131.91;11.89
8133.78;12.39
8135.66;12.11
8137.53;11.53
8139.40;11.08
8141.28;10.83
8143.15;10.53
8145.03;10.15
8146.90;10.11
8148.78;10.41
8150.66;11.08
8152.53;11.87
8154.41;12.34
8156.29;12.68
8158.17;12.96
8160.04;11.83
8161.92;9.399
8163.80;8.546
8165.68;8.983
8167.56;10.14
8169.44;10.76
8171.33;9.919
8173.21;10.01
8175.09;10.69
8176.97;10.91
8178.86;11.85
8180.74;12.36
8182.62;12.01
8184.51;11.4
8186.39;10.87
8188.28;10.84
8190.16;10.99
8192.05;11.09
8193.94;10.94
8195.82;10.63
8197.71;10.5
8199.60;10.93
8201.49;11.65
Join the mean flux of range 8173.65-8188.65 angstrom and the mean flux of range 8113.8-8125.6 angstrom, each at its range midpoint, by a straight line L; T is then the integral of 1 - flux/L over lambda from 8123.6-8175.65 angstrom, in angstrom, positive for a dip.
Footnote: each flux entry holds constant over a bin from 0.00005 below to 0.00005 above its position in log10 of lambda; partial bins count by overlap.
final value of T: 1.7 angstrom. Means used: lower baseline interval 11.4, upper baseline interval 11.3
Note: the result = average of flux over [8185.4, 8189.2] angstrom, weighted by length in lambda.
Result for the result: 10.9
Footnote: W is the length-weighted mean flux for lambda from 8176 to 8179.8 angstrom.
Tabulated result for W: 11.4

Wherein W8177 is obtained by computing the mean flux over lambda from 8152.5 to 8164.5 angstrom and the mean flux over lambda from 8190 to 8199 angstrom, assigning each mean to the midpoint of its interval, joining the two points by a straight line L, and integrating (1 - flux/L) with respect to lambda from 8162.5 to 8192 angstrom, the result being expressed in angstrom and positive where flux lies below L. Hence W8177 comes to 1.1 angstrom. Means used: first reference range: 11.4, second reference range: 10.8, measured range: 10.7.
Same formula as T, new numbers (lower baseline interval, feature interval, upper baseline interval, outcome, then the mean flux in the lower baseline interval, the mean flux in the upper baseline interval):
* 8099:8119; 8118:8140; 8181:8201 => -0.70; 11.2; 11.1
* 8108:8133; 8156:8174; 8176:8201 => 1.26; 11.3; 11.2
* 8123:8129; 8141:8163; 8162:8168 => -2.95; 11.3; 9.17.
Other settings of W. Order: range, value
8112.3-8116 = 11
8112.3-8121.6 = 11.2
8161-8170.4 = 9.56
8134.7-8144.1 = 11.2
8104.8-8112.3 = 11.4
